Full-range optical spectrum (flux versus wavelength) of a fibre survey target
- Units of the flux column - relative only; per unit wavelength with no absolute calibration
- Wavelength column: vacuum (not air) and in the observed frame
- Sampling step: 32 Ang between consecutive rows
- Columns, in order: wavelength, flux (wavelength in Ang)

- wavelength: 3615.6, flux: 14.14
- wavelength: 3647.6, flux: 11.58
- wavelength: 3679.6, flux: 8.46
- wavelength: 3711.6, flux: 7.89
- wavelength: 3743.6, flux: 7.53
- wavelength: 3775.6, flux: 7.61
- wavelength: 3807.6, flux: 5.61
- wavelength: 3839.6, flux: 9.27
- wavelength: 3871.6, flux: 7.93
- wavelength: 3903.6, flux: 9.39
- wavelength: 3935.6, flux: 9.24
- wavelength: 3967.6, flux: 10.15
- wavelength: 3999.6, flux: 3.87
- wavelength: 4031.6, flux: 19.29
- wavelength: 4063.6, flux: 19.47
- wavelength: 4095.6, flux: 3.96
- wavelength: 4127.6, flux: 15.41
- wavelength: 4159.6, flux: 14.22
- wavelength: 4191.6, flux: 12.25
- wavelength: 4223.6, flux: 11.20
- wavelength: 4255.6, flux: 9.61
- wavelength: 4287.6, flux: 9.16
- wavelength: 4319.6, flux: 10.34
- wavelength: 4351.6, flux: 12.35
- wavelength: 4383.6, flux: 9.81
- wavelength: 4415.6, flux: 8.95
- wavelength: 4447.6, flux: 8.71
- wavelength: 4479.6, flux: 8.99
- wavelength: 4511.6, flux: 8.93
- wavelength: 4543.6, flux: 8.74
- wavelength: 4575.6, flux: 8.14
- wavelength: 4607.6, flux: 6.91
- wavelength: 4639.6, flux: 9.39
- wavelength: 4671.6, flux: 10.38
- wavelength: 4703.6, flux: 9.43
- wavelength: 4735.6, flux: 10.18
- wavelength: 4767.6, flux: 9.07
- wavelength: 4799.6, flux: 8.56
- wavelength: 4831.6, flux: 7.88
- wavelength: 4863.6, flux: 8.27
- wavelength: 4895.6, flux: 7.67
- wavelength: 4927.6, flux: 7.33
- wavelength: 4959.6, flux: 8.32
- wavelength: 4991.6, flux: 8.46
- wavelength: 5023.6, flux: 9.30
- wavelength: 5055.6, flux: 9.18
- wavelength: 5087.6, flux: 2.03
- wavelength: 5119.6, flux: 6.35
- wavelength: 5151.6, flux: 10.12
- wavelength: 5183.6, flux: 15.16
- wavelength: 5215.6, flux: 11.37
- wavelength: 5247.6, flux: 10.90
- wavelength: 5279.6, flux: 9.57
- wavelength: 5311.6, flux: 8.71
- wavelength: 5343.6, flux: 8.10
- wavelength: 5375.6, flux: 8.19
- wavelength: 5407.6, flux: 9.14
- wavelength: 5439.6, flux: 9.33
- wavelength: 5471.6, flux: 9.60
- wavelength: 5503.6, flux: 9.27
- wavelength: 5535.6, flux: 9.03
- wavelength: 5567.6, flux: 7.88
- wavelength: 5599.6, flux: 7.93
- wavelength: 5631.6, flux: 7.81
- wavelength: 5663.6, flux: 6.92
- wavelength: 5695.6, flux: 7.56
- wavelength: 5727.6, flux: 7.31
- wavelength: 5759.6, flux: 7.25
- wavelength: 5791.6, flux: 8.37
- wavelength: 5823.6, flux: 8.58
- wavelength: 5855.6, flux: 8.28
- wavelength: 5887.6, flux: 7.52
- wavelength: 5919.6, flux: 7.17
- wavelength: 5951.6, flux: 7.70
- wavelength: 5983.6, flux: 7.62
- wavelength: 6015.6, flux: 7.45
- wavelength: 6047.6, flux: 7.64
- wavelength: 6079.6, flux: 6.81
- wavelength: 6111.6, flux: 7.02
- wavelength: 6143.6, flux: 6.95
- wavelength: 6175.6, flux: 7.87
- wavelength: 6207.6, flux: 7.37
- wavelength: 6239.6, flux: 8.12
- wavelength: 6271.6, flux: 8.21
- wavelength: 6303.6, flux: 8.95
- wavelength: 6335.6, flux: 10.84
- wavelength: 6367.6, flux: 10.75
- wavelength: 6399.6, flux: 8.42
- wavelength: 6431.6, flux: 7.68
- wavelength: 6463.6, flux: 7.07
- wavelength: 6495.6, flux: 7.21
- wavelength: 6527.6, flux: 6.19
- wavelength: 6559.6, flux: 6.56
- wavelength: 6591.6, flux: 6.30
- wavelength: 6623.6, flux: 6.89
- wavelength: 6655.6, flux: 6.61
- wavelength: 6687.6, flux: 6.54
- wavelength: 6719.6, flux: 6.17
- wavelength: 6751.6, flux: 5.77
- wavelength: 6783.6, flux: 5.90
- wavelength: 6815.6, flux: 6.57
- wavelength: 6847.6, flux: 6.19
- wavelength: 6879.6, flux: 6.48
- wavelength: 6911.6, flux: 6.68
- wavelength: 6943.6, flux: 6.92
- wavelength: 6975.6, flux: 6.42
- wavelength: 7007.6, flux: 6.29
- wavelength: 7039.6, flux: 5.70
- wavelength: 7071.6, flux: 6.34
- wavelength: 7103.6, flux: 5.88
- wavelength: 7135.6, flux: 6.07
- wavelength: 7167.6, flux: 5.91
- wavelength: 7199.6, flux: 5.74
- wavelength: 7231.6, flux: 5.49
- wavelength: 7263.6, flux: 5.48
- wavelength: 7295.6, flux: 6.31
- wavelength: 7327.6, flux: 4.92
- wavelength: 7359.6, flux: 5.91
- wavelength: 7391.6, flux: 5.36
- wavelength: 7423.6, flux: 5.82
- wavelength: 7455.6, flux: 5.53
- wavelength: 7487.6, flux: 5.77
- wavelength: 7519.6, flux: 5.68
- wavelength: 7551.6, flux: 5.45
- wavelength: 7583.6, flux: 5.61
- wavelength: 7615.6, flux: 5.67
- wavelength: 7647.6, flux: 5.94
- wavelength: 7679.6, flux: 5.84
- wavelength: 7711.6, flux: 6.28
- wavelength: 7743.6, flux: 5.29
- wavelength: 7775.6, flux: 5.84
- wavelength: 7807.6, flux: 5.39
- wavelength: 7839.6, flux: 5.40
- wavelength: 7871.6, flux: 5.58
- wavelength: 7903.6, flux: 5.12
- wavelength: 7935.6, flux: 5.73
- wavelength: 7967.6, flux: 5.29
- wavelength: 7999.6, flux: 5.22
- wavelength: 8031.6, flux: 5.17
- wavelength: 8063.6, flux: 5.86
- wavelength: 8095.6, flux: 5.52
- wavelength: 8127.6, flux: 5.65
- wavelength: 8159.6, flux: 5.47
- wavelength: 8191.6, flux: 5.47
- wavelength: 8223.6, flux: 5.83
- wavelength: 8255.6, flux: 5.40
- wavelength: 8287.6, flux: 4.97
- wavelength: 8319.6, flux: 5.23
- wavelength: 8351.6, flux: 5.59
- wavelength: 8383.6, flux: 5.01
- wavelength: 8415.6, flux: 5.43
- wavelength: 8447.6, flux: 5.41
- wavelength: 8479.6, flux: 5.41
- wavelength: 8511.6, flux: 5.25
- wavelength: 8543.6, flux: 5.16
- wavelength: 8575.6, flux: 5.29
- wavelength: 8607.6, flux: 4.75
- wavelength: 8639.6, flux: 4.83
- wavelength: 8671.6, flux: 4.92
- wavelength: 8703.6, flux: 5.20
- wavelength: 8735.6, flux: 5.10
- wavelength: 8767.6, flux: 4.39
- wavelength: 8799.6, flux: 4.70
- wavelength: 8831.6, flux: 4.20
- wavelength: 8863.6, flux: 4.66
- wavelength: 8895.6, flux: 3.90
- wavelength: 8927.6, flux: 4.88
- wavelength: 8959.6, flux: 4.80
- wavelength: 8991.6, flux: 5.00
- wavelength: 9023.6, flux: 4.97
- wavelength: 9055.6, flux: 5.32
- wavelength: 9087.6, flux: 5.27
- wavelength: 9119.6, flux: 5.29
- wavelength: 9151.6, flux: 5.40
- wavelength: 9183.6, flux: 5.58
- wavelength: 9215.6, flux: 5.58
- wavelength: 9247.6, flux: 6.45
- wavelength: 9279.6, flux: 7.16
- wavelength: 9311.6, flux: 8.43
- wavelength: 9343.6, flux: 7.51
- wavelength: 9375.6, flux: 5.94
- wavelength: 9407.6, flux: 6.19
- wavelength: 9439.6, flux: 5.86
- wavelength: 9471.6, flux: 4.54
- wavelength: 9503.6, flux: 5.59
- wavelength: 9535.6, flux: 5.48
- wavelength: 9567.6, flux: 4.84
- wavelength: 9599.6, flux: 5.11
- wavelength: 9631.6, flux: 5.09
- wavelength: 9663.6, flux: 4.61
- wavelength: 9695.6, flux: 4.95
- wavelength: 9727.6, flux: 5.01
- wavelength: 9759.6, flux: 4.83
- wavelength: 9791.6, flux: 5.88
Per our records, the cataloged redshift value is 2.328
